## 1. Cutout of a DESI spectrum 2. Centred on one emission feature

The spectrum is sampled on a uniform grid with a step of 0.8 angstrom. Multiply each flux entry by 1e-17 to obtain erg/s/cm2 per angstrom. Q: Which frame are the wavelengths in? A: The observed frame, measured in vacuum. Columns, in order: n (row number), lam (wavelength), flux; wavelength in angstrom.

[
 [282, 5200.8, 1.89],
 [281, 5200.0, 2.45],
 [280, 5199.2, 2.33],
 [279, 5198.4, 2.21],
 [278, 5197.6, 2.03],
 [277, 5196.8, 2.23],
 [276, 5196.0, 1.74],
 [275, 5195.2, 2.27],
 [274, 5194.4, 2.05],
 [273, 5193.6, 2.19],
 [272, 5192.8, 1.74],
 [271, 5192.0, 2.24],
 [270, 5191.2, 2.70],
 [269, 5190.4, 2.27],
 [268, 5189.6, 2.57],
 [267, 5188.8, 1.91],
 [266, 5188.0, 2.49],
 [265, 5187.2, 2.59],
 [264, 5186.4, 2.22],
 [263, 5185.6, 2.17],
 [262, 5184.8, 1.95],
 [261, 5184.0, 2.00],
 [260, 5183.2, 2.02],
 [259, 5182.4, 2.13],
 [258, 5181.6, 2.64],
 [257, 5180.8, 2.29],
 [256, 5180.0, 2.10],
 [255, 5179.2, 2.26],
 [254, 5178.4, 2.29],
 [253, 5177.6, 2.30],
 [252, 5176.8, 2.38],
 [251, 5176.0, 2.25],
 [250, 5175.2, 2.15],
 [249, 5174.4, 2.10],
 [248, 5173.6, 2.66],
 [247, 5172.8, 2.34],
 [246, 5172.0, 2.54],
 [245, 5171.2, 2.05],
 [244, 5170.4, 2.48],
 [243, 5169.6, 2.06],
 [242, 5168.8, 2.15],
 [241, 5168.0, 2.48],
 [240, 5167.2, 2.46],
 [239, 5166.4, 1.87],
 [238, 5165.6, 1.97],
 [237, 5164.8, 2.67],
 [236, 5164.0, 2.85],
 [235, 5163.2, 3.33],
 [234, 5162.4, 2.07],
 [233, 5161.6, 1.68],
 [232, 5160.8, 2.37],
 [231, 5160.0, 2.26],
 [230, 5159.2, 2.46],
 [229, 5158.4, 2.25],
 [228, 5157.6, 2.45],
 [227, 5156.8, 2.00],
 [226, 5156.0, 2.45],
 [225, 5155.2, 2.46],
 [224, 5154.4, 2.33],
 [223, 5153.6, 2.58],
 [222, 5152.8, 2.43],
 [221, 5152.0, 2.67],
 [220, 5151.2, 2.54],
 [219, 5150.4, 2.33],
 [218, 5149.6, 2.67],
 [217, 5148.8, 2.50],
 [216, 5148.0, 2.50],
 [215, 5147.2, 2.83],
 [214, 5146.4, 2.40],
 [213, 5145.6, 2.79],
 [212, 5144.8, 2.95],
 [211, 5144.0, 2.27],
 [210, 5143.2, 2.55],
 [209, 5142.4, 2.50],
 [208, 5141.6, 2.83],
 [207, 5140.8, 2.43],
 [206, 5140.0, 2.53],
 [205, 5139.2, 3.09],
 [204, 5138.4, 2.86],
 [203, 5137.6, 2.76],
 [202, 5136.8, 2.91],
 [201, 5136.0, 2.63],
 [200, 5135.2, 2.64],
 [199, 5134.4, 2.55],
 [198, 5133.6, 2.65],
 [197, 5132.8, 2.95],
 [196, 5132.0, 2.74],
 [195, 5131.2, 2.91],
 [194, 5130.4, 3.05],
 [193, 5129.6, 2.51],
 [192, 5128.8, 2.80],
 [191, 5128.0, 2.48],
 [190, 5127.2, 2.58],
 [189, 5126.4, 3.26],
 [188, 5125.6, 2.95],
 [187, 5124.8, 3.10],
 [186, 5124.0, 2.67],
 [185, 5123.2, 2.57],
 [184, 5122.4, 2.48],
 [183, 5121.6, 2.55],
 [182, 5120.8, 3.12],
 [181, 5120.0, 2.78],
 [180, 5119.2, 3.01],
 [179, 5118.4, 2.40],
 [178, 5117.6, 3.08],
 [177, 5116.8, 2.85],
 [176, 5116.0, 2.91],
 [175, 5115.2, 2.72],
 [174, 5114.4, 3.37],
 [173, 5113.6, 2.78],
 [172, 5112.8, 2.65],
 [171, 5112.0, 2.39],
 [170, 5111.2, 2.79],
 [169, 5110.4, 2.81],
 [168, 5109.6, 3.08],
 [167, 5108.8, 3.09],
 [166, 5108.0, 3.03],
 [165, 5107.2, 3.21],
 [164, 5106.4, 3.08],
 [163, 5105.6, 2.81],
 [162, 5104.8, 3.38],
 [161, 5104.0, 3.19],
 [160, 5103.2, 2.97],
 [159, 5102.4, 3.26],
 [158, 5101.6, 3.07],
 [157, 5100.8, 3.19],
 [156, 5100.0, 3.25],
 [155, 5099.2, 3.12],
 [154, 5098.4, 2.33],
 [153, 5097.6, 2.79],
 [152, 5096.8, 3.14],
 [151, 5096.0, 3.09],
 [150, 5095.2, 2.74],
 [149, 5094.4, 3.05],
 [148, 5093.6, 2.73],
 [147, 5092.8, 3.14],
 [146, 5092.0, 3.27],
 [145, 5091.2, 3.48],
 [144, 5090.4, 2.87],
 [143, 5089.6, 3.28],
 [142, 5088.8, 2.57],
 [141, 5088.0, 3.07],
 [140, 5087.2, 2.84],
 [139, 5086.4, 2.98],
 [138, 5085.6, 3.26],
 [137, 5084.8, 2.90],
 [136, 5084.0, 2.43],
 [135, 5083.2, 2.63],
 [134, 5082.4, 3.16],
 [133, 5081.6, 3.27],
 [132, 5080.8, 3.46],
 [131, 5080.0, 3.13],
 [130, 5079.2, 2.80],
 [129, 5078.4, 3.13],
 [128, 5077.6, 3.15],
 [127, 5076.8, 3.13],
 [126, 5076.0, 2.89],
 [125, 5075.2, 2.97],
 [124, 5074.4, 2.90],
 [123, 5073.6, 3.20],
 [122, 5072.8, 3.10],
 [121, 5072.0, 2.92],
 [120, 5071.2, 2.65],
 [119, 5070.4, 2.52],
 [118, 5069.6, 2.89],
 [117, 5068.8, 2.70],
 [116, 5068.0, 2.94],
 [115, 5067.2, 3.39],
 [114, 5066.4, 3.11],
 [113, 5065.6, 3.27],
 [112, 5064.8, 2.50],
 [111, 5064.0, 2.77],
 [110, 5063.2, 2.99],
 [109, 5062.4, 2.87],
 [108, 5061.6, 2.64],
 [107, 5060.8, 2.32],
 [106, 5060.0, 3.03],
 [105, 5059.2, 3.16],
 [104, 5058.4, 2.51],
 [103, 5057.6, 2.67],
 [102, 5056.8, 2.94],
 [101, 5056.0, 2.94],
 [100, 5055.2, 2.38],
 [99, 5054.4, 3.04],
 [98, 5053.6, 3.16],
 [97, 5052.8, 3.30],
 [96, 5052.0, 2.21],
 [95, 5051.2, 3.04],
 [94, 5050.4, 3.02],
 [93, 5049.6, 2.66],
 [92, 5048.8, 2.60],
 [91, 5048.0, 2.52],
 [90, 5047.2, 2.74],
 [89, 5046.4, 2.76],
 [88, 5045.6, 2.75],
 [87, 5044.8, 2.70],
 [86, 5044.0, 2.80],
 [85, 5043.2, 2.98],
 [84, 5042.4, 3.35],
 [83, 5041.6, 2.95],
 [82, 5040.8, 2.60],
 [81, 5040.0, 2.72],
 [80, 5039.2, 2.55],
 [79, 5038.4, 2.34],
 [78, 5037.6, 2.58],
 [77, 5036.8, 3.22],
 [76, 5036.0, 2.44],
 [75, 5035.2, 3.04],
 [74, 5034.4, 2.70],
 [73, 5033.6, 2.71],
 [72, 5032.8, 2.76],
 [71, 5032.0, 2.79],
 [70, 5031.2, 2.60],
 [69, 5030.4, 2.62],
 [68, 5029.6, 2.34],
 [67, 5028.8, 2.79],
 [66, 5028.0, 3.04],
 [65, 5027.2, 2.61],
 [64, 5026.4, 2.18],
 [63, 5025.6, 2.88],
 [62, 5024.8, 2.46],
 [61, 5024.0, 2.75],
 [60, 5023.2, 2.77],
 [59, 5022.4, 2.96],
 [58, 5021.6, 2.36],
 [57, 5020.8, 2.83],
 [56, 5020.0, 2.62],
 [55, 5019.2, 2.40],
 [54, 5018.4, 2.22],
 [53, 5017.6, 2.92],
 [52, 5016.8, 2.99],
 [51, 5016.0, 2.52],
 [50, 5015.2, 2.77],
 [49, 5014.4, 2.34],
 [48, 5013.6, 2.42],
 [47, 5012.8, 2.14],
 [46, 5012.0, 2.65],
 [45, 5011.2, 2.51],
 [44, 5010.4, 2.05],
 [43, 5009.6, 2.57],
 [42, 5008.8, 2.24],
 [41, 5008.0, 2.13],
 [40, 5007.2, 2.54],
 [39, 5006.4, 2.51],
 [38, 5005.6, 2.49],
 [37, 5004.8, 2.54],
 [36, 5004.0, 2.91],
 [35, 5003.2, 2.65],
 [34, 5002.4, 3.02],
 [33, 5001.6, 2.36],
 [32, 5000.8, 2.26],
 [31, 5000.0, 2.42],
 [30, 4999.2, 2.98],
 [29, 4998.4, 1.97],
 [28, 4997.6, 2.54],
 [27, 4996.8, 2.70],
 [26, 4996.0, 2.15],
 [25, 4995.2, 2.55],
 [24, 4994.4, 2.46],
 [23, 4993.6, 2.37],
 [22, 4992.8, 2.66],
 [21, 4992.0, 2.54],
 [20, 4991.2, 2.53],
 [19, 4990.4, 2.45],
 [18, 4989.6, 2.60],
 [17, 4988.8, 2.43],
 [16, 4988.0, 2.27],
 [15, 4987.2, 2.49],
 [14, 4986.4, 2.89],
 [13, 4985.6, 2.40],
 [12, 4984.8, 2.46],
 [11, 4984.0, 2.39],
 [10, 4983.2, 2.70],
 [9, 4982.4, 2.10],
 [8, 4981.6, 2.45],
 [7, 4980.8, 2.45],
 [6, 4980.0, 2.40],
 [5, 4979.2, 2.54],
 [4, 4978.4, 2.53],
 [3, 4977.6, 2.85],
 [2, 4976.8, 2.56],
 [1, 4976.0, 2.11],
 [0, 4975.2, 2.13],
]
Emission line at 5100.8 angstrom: C III] 1909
